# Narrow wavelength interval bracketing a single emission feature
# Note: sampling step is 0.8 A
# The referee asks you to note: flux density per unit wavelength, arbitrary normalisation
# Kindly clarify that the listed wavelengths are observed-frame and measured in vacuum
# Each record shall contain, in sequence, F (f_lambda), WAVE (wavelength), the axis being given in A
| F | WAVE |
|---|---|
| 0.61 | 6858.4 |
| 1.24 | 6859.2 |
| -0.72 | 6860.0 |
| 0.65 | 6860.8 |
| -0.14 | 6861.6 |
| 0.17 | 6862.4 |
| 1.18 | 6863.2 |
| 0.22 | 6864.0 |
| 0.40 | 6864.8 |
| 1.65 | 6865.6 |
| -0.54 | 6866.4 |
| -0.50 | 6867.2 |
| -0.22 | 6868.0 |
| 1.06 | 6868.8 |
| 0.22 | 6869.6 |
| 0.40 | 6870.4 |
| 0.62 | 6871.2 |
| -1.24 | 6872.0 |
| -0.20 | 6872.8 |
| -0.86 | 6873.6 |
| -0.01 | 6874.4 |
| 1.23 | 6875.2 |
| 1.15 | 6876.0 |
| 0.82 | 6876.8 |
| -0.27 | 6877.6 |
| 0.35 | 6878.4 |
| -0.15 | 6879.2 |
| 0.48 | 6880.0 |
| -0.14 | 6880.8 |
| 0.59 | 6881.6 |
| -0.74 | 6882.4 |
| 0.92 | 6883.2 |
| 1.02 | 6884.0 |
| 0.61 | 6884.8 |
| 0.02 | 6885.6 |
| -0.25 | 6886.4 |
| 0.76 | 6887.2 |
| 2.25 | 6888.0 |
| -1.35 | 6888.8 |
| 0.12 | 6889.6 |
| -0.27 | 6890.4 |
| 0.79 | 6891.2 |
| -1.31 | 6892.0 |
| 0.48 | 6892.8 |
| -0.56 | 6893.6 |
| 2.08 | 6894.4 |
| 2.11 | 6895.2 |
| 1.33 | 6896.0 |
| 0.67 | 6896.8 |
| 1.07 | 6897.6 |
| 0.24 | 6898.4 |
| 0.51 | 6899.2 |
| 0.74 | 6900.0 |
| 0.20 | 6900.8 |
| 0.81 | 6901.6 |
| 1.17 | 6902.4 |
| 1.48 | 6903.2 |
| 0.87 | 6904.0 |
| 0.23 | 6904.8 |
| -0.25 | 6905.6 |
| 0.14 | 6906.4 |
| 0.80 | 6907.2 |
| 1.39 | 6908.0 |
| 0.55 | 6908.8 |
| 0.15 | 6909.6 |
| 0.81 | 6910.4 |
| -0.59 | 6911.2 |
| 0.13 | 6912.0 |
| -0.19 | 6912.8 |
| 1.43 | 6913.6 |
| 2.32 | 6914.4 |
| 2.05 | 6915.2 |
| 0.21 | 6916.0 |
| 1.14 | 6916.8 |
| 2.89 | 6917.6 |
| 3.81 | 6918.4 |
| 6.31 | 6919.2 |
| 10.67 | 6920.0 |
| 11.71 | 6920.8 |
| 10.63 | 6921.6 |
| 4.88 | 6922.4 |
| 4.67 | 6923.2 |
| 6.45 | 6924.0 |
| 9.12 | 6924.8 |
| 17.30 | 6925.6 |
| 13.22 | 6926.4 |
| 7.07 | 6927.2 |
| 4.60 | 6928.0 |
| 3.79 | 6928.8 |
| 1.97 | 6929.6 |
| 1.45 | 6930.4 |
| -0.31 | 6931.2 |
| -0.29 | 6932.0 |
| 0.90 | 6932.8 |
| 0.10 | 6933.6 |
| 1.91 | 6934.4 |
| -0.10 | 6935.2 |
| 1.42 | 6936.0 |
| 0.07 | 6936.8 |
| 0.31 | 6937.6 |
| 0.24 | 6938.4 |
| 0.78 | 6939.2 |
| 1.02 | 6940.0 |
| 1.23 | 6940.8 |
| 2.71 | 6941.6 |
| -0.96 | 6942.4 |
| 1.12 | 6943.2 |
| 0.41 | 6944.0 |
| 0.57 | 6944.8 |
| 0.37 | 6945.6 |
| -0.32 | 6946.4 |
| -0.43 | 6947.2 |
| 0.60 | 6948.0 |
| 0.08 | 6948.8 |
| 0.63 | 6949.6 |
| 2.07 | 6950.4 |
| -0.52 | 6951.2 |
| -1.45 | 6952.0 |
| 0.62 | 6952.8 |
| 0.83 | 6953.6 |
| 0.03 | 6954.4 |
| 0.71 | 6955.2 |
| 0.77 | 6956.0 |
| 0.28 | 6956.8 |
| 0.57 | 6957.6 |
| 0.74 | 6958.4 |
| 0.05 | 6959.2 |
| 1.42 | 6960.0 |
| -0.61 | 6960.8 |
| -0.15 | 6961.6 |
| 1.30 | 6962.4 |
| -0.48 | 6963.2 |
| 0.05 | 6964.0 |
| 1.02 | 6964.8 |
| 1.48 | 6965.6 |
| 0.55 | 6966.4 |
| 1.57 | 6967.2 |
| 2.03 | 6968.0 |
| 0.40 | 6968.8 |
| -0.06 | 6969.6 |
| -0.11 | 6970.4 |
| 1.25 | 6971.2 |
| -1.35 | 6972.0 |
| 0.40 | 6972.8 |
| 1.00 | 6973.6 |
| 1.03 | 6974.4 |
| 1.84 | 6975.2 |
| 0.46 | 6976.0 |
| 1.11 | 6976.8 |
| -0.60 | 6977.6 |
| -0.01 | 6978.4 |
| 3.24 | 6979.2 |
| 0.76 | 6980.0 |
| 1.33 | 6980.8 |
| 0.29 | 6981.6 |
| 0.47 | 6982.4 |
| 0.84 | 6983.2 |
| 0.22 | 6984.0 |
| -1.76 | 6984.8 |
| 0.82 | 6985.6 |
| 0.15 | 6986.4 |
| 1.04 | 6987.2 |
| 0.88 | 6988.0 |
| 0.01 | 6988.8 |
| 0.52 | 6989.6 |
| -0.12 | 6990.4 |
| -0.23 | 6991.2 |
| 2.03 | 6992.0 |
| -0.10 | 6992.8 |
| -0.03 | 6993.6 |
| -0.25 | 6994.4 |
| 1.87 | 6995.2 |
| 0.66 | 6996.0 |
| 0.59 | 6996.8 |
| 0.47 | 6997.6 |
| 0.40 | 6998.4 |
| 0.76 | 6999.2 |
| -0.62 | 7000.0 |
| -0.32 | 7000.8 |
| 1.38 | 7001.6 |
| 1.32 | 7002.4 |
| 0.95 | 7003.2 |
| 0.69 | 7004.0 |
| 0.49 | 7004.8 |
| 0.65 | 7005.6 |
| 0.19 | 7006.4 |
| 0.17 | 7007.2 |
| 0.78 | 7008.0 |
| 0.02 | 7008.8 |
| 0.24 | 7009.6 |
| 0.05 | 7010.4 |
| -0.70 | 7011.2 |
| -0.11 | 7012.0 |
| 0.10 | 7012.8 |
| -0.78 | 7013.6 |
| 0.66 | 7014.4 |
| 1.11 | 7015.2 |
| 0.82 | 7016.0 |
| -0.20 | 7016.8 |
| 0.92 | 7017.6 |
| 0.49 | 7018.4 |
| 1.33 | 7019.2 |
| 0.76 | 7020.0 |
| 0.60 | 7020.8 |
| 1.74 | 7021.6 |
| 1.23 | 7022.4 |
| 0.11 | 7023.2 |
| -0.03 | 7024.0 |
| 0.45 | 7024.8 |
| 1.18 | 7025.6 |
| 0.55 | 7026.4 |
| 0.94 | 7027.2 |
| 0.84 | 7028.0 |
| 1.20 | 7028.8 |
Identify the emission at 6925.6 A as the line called [O II] 3727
